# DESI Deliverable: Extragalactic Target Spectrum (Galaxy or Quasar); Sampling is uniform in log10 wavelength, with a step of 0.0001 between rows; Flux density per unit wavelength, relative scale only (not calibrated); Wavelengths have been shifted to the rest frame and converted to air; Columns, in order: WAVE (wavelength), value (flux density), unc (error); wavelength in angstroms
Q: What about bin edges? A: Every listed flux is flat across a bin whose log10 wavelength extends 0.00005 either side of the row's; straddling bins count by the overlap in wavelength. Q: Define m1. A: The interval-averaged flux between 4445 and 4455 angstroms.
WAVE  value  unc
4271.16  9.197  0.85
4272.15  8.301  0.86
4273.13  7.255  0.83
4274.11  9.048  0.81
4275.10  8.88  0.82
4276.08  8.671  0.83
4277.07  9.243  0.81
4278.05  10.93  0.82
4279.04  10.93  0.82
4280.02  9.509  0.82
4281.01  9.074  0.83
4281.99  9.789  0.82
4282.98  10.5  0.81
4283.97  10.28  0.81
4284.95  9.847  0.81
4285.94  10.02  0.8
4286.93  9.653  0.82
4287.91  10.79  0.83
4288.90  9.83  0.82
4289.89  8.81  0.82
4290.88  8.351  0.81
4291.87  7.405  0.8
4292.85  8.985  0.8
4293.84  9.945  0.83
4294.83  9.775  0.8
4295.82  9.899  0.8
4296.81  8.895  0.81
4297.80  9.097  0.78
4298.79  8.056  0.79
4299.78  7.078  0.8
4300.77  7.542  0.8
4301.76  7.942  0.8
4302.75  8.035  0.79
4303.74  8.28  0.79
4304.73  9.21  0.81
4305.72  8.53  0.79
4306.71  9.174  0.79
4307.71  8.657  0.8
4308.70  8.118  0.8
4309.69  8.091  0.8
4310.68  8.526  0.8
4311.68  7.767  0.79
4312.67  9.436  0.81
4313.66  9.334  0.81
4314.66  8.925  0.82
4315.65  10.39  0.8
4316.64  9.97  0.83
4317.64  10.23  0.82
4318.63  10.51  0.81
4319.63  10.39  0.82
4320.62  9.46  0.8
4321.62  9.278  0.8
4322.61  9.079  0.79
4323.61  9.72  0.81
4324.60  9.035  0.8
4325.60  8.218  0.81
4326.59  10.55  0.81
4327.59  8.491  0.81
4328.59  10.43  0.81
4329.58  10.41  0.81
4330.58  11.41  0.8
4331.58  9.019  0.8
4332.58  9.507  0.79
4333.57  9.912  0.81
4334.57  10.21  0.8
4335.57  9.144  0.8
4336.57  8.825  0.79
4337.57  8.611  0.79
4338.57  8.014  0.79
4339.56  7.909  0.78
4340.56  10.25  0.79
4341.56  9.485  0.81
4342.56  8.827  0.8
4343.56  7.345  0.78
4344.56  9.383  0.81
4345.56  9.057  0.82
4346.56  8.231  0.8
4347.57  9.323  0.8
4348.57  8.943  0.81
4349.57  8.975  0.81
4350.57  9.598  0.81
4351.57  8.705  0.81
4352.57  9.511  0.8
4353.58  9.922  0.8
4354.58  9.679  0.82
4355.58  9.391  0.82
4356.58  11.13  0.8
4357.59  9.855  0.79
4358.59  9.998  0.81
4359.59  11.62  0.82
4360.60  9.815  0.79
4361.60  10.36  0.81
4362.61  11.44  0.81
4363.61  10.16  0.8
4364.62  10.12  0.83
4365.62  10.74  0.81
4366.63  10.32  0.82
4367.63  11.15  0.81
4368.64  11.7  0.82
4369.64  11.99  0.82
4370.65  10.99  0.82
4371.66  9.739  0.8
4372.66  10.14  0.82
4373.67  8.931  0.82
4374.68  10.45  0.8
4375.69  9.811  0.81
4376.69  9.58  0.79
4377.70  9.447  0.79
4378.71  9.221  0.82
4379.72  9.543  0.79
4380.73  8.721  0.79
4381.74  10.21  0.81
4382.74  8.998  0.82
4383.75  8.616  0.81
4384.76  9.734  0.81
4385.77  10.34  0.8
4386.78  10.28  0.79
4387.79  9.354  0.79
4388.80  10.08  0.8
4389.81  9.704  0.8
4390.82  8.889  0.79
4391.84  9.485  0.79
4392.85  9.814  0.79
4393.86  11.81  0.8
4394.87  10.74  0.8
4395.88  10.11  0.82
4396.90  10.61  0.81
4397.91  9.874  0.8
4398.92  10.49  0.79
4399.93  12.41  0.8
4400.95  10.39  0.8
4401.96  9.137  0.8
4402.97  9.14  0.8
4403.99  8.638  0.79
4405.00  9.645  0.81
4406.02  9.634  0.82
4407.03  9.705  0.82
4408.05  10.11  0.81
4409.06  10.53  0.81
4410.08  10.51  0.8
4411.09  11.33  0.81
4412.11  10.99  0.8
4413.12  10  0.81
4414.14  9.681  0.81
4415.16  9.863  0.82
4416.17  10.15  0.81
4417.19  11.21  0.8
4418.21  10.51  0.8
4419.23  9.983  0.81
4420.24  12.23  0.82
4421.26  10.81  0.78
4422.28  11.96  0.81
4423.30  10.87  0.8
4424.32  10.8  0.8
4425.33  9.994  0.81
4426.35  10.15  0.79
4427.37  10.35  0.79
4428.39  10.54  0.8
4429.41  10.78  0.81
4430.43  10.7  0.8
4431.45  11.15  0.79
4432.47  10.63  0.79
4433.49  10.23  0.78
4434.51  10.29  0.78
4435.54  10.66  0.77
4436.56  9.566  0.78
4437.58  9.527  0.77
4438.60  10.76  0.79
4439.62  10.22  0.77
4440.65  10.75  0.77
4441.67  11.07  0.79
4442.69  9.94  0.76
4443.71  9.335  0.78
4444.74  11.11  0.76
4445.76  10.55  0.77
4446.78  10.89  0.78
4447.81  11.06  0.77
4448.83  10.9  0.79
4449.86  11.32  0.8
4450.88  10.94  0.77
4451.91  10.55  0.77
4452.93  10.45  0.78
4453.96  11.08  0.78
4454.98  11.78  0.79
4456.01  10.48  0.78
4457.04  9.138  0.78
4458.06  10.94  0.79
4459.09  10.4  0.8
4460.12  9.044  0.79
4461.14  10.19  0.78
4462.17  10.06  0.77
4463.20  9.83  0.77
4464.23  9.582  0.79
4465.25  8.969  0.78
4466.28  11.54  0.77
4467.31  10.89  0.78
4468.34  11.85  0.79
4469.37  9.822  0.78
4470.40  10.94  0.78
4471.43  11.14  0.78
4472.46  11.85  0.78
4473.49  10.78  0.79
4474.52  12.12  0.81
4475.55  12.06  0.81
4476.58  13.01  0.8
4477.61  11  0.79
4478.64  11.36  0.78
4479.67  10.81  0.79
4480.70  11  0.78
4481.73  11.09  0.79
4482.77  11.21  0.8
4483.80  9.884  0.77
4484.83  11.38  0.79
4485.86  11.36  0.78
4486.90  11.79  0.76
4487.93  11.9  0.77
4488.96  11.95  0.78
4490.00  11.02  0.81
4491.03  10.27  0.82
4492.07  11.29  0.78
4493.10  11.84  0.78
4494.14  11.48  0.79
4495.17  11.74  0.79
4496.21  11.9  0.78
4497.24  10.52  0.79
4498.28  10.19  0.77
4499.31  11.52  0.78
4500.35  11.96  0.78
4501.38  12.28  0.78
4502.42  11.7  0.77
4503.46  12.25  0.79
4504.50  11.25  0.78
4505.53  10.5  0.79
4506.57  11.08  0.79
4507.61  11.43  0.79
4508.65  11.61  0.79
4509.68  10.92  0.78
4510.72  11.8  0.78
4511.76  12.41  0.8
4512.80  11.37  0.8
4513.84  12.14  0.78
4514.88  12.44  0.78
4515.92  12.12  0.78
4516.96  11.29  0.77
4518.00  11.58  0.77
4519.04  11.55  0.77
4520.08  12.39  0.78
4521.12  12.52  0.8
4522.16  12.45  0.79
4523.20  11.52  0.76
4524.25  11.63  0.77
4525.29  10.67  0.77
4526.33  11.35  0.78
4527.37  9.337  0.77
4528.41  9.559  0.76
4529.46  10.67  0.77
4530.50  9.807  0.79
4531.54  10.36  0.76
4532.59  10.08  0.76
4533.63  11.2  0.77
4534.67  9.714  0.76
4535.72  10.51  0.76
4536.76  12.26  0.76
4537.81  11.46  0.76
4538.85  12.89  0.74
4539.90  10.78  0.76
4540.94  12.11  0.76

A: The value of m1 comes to 10.9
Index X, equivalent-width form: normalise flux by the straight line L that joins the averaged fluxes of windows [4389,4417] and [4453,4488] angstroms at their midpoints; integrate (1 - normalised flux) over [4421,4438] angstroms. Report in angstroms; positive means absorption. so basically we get -0.2 angstroms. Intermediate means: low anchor 10.1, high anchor 10.9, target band 10.5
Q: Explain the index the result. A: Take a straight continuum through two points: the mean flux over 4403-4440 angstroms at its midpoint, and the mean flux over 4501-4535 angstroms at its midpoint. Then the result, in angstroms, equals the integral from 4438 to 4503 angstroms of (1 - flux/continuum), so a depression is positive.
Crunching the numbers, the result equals -0.5 angstroms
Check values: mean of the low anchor 10.4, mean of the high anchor 11.3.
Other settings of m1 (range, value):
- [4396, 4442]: 10.4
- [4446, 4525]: 11.2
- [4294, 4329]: 9.04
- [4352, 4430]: 10.2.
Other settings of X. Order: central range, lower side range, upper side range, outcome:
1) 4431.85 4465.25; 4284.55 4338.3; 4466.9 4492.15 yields 1.5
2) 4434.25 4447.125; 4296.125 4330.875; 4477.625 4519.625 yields 0.4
